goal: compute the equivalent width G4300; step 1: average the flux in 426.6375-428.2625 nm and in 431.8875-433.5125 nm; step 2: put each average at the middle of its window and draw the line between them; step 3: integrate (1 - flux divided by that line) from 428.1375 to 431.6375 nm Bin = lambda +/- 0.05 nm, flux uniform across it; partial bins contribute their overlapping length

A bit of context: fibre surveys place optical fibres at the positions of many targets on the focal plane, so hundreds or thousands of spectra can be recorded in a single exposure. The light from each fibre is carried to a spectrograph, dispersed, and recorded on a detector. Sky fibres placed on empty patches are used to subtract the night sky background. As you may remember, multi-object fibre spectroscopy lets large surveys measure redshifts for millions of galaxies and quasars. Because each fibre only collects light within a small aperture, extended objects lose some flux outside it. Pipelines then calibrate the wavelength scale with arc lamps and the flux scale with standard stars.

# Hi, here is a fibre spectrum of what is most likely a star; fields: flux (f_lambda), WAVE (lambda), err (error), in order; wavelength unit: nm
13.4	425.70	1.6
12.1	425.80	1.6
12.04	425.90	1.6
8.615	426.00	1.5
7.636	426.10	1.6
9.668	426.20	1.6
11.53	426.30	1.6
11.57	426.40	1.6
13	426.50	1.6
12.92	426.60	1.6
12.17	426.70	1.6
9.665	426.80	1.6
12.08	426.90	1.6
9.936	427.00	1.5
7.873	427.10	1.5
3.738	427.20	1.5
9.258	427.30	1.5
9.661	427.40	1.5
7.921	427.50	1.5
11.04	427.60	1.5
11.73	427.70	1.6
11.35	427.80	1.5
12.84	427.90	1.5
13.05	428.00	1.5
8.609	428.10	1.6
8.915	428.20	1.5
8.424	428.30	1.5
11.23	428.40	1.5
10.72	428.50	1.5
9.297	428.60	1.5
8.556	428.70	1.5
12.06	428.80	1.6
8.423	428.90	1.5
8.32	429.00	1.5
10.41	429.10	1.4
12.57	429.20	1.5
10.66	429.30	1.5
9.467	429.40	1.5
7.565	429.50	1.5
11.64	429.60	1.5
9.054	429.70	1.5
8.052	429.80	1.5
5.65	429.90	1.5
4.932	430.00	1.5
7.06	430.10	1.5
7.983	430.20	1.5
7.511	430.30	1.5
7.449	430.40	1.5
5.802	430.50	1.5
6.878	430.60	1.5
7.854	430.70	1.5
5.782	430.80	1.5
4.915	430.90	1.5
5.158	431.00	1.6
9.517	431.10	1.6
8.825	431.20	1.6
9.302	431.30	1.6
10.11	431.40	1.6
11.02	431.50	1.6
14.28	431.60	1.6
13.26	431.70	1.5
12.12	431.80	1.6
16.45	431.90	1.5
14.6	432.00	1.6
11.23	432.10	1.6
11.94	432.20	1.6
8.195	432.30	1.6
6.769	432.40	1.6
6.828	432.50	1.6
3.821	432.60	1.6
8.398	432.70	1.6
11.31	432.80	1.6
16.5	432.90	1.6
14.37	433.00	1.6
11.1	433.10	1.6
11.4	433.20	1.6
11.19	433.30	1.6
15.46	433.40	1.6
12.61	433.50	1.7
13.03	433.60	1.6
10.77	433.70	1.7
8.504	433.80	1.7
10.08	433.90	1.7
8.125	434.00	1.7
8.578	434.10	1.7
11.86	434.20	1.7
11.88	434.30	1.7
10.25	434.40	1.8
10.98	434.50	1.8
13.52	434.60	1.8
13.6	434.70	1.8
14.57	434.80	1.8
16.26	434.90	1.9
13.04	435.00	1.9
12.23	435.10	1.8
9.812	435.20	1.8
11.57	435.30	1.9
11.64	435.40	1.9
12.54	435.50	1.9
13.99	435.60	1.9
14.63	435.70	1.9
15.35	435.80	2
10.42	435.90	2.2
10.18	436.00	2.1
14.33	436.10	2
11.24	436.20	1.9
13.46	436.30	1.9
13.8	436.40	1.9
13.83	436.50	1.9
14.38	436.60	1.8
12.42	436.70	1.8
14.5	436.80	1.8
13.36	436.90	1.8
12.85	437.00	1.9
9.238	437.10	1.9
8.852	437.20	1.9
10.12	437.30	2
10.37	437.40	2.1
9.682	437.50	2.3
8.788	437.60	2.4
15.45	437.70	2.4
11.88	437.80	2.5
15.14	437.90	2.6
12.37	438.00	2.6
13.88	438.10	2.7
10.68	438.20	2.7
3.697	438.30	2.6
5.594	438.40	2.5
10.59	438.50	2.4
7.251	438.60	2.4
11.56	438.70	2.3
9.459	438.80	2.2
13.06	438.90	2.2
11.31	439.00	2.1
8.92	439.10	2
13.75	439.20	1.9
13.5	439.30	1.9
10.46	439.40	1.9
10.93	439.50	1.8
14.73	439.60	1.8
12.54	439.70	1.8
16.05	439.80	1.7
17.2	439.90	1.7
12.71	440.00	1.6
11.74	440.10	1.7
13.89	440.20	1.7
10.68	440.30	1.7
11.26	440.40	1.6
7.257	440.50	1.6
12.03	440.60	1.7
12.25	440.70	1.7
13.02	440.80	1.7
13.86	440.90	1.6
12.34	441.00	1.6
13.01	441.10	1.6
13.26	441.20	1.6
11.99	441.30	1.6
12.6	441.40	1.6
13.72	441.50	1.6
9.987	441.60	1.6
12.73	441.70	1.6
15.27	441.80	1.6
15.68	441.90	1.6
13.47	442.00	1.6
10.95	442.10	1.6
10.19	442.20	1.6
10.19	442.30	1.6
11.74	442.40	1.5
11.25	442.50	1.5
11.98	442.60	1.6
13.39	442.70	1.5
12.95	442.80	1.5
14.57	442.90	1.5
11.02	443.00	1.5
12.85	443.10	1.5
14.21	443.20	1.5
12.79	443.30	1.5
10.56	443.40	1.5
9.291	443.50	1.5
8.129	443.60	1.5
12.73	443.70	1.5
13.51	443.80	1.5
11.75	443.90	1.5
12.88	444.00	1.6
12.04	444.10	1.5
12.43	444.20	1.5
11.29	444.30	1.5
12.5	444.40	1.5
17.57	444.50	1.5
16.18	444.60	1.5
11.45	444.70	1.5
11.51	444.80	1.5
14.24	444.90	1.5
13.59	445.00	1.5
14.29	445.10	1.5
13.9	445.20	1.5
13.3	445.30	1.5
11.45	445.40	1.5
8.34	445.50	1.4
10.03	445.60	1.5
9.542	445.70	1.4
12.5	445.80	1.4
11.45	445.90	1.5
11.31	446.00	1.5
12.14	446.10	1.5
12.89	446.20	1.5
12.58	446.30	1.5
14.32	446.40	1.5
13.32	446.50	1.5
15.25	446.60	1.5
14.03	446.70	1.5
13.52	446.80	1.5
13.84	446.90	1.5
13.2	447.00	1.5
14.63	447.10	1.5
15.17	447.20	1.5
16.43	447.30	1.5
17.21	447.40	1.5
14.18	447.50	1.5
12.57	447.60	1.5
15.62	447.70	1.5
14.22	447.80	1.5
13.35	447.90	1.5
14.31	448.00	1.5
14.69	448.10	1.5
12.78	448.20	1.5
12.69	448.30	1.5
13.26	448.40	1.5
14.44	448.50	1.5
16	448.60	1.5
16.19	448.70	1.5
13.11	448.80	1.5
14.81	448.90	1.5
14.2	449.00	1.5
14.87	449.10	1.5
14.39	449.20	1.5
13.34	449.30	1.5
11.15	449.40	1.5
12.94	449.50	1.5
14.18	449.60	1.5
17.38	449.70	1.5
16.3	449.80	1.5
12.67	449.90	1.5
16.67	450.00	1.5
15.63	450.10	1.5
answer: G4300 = 0.60 nm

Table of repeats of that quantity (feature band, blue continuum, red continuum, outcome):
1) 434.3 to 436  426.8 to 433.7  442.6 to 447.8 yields -0.29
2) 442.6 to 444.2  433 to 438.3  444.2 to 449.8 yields 0.11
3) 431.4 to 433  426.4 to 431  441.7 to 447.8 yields -0.19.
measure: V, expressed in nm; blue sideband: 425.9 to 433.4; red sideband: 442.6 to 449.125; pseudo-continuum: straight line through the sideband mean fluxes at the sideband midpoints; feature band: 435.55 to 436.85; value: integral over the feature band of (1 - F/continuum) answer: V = -0.24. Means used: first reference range 9.79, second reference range 13.2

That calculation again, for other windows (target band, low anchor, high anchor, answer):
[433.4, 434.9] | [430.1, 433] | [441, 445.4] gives -0.21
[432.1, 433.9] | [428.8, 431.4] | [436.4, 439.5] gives -0.27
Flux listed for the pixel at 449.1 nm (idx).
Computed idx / 14.87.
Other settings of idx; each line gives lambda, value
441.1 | 13.01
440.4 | 11.26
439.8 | 16.05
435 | 13.04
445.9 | 11.45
